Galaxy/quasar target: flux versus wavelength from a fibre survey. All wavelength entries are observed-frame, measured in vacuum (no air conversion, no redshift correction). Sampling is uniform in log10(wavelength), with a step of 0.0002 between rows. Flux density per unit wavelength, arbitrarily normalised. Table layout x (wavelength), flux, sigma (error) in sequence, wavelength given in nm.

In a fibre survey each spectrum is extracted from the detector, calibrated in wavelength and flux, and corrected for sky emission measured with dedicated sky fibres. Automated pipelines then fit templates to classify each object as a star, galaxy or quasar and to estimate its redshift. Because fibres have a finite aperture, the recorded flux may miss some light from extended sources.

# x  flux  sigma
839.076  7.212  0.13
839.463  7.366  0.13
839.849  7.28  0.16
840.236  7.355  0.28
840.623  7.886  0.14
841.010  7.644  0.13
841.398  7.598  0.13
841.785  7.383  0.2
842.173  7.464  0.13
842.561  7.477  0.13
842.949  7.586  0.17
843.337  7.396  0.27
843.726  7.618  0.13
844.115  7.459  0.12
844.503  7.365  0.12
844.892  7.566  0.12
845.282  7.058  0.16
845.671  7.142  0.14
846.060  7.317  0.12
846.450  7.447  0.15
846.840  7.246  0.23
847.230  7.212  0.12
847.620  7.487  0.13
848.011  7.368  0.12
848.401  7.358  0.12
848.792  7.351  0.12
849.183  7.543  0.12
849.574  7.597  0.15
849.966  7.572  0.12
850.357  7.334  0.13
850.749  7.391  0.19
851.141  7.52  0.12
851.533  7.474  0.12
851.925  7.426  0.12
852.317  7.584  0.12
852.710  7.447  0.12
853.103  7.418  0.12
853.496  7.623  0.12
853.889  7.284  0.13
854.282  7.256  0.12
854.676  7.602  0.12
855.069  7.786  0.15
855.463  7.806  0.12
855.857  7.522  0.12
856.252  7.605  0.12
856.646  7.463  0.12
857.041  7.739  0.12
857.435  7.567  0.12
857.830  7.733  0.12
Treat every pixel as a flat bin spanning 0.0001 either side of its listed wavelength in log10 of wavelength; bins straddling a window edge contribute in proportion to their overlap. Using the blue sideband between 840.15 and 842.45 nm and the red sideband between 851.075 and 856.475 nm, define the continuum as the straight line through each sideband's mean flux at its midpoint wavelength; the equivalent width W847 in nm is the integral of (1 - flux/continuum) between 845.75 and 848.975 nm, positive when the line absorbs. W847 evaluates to 0.09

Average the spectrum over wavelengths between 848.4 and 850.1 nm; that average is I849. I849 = 7.49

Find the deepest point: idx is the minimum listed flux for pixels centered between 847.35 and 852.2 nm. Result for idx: 7.334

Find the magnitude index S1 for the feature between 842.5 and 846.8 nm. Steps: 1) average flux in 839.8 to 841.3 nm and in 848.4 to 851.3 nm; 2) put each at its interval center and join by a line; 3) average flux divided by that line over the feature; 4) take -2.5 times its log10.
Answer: 0.02 mag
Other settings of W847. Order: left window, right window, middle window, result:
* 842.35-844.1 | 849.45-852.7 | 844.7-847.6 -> 0.08 nm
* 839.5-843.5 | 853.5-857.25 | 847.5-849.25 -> 0.03 nm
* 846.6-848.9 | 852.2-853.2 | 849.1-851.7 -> -0.03 nm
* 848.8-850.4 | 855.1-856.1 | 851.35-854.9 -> 0.07 nm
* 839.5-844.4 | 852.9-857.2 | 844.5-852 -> 0.14 nm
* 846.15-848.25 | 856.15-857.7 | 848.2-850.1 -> -0.02 nm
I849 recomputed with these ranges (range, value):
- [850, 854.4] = 7.44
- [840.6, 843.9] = 7.54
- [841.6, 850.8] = 7.41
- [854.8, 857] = 7.64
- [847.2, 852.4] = 7.45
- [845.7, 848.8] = 7.34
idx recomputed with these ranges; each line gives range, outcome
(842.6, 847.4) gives 7.058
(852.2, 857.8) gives 7.256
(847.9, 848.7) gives 7.358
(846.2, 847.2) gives 7.246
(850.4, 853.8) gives 7.391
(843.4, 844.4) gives 7.459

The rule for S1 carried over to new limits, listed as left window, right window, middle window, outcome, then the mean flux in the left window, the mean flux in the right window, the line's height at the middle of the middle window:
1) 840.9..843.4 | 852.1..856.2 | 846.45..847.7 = 0.029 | 7.51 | 7.53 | 7.52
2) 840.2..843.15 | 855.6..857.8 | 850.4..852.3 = 0.018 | 7.56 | 7.6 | 7.58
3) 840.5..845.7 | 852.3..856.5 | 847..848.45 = 0.021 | 7.48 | 7.54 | 7.5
